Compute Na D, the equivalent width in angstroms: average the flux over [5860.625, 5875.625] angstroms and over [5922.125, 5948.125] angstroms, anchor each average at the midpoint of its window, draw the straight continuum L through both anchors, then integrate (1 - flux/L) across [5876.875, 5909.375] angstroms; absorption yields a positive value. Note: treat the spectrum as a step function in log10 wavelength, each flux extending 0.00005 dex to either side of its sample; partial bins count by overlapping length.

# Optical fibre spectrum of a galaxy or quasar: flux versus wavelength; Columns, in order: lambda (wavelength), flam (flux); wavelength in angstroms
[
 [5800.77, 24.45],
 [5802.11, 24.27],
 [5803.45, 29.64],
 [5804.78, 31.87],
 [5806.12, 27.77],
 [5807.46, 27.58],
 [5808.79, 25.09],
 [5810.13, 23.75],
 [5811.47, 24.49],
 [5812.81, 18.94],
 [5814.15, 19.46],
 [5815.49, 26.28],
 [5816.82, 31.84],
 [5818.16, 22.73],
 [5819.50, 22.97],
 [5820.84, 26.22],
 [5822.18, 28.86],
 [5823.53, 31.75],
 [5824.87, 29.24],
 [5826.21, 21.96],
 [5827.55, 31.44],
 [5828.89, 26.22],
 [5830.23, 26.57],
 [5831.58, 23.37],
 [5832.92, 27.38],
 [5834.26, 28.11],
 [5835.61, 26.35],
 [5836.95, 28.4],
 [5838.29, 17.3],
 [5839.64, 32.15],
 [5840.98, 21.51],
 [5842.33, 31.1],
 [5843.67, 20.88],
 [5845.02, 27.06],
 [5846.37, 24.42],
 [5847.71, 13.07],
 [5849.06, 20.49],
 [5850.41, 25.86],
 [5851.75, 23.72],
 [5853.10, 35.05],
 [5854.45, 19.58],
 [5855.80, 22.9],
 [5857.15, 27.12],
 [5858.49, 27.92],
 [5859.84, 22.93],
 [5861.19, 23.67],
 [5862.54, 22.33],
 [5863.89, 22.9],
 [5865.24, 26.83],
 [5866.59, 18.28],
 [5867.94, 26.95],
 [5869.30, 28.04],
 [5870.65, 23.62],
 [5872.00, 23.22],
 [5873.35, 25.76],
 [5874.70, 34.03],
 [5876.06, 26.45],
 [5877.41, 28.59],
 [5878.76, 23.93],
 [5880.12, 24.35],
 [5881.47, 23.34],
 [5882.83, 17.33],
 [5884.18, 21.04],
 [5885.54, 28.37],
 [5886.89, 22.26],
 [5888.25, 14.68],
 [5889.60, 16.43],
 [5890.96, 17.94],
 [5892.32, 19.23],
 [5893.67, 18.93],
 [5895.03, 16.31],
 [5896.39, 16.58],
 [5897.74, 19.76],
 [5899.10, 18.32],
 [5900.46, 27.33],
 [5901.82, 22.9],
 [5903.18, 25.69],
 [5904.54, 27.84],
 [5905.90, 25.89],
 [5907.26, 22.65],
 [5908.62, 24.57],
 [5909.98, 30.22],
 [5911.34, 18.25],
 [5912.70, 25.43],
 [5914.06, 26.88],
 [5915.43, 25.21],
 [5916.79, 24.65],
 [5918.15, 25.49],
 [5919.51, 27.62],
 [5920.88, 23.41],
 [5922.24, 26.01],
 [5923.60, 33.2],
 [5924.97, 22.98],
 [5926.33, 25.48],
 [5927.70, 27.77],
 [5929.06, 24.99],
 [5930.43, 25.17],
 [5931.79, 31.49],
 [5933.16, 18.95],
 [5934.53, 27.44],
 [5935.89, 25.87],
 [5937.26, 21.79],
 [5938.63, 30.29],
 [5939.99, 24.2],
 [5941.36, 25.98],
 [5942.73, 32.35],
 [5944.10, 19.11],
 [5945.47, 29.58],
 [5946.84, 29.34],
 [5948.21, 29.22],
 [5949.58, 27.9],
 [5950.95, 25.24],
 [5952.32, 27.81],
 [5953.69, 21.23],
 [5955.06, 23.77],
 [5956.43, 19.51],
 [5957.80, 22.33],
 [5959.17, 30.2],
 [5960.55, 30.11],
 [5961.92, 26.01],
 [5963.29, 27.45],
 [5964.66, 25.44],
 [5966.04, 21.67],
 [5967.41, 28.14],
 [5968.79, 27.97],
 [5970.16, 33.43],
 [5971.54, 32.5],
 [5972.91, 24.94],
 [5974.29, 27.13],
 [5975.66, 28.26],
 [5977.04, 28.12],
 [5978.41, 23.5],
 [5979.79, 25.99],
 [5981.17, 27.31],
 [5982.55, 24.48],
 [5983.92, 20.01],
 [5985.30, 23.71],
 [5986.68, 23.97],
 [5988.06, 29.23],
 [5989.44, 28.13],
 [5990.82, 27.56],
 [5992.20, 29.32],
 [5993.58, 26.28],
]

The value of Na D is 4.8 angstroms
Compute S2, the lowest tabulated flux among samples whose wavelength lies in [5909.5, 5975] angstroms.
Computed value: 18.25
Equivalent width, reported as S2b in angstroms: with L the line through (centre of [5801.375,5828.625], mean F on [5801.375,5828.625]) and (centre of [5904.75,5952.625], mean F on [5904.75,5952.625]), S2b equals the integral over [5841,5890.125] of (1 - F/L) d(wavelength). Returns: 4.1 angstroms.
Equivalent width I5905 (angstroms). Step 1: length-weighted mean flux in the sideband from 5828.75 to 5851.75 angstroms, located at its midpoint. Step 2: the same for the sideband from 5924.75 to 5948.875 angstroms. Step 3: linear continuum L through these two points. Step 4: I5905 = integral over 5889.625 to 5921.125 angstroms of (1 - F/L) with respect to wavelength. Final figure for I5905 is 3.44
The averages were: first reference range 24.7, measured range 22.9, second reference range 26.3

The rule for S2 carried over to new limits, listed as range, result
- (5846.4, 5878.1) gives 13.07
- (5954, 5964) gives 19.51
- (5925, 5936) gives 18.95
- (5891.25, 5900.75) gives 16.31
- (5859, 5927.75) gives 14.68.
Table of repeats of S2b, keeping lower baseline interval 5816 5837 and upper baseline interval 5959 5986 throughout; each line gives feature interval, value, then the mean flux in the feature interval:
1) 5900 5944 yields 1.76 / 25.8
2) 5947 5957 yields 0.58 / 25.3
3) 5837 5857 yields 2.11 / 24.2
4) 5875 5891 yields 2.63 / 22.5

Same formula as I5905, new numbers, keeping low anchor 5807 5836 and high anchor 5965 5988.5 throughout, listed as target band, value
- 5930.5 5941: 0.2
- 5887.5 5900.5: 4.0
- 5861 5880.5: 0.6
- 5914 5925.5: 0.0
